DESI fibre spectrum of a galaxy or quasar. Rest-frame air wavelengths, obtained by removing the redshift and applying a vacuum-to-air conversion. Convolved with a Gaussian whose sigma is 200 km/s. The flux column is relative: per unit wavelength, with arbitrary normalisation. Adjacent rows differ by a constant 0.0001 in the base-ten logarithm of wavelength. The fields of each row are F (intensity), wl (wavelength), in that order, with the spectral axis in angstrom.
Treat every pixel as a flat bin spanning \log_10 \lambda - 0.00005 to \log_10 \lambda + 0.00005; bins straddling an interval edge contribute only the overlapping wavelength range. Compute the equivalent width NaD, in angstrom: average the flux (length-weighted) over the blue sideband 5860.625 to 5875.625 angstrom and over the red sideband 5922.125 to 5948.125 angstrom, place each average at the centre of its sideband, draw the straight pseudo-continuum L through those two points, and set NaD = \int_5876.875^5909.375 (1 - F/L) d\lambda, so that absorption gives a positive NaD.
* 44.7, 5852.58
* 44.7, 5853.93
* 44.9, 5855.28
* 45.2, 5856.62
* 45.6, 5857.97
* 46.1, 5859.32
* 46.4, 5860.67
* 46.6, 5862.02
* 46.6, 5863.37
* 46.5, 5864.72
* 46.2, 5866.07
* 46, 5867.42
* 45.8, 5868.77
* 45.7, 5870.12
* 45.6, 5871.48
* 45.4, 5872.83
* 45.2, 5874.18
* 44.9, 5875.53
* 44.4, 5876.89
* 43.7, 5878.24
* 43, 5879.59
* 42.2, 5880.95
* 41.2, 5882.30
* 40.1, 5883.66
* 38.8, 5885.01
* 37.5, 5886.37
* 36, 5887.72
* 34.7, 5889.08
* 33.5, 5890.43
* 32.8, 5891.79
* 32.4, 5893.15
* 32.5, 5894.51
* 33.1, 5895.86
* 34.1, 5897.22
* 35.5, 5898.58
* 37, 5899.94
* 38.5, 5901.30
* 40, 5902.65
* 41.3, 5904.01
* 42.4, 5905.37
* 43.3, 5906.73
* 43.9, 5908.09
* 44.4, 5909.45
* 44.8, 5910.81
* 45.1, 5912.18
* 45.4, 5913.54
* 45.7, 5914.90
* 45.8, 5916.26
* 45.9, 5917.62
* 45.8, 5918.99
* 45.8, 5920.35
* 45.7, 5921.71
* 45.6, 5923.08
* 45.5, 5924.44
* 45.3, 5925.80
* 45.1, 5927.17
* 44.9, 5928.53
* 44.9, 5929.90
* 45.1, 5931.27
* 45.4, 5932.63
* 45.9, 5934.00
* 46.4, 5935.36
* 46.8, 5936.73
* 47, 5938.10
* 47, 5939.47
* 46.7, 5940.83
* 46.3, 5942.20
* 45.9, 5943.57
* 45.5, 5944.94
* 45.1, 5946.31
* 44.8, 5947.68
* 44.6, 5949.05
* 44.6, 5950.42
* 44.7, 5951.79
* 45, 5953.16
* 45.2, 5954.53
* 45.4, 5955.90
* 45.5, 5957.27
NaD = 5.29 angstrom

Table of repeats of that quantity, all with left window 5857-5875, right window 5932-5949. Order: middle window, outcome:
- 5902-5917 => 0.7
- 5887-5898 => 2.9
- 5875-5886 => 0.9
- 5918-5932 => 0.2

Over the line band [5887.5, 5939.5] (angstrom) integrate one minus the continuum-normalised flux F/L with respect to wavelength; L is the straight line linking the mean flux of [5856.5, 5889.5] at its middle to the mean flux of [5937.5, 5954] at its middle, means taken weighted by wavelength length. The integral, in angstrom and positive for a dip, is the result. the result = 3.1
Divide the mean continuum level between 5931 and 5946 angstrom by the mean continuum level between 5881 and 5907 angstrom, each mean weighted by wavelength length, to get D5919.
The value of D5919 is 1.24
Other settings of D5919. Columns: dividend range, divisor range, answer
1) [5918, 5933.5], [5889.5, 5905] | 1.27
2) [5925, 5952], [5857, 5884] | 1.02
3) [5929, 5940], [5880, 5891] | 1.20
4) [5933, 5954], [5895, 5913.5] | 1.13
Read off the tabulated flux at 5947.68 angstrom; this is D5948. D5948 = 44.8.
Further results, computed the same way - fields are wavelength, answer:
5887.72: 36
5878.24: 43.7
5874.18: 45.2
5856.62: 45.2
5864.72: 46.5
